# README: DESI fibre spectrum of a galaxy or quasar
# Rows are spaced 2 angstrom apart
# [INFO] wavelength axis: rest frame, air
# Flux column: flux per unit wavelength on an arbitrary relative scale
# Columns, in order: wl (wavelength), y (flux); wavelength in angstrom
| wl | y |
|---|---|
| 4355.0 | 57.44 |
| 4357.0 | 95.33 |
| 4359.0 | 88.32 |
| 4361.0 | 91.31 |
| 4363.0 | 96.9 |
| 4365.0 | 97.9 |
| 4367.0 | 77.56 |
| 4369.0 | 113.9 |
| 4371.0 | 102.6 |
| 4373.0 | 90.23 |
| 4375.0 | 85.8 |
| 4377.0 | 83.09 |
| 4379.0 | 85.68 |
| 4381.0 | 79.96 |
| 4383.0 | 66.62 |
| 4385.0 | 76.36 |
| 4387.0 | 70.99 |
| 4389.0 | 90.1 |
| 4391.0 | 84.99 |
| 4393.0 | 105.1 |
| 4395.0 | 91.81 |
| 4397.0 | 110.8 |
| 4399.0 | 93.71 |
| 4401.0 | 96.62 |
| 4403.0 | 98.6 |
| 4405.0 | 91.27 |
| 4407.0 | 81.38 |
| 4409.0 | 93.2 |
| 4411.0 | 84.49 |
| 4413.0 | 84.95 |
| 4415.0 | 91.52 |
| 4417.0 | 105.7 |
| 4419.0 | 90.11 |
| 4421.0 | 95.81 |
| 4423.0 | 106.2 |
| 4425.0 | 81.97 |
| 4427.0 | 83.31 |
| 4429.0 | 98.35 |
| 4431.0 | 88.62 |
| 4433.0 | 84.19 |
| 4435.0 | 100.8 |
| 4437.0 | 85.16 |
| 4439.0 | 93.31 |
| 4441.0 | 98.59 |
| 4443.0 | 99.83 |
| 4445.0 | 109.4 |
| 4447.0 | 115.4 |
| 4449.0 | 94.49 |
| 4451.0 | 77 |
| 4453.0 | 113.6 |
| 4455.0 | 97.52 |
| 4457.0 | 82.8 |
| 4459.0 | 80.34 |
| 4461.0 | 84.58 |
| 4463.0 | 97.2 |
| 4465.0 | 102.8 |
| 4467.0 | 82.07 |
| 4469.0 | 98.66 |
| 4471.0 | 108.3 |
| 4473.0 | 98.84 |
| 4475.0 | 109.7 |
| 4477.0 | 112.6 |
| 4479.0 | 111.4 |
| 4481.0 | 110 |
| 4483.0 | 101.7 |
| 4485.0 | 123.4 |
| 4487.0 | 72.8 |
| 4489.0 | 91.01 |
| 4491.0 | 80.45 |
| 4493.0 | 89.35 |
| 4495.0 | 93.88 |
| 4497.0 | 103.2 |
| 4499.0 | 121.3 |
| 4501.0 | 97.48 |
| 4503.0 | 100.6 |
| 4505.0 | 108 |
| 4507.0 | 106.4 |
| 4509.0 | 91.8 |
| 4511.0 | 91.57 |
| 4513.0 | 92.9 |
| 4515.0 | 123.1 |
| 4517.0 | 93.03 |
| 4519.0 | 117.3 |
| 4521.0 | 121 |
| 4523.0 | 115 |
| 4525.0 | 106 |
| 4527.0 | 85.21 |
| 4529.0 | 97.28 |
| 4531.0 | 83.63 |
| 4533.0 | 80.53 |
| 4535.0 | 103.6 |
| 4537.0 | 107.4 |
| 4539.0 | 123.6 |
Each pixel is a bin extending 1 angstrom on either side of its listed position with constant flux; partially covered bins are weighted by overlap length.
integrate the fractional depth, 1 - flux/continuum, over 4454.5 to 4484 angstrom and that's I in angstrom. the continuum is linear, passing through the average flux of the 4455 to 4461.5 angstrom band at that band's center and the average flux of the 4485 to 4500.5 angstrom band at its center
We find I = -3.5 angstrom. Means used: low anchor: 84.7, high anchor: 95.2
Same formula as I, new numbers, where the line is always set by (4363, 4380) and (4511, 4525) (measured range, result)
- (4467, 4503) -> 1.4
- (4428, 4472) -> 2.6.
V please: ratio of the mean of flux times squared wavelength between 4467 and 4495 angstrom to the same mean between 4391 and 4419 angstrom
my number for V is 1.10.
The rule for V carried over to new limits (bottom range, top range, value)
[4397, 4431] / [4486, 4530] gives 1.12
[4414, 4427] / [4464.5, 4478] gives 1.10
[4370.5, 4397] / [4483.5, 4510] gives 1.20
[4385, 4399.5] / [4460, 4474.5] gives 1.09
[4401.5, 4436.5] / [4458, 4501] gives 1.11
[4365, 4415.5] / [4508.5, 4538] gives 1.20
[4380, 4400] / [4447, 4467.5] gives 1.10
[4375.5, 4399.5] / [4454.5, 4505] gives 1.19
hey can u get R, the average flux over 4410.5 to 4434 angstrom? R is 91.4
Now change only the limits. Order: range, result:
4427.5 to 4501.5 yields 97.5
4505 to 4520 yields 103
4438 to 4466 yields 96.2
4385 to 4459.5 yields 93.2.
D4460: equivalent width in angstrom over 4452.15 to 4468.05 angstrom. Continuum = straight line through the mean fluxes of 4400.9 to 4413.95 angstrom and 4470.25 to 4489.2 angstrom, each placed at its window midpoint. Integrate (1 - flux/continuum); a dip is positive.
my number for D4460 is 1.3 angstrom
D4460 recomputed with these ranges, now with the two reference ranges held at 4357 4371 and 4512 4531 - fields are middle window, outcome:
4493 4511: 0.3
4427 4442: 1.1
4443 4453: -0.1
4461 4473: 0.5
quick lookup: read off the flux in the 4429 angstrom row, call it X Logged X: 98.35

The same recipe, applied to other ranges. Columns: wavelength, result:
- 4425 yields 81.97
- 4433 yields 84.19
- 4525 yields 106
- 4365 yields 97.9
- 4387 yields 70.99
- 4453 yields 113.6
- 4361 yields 91.31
